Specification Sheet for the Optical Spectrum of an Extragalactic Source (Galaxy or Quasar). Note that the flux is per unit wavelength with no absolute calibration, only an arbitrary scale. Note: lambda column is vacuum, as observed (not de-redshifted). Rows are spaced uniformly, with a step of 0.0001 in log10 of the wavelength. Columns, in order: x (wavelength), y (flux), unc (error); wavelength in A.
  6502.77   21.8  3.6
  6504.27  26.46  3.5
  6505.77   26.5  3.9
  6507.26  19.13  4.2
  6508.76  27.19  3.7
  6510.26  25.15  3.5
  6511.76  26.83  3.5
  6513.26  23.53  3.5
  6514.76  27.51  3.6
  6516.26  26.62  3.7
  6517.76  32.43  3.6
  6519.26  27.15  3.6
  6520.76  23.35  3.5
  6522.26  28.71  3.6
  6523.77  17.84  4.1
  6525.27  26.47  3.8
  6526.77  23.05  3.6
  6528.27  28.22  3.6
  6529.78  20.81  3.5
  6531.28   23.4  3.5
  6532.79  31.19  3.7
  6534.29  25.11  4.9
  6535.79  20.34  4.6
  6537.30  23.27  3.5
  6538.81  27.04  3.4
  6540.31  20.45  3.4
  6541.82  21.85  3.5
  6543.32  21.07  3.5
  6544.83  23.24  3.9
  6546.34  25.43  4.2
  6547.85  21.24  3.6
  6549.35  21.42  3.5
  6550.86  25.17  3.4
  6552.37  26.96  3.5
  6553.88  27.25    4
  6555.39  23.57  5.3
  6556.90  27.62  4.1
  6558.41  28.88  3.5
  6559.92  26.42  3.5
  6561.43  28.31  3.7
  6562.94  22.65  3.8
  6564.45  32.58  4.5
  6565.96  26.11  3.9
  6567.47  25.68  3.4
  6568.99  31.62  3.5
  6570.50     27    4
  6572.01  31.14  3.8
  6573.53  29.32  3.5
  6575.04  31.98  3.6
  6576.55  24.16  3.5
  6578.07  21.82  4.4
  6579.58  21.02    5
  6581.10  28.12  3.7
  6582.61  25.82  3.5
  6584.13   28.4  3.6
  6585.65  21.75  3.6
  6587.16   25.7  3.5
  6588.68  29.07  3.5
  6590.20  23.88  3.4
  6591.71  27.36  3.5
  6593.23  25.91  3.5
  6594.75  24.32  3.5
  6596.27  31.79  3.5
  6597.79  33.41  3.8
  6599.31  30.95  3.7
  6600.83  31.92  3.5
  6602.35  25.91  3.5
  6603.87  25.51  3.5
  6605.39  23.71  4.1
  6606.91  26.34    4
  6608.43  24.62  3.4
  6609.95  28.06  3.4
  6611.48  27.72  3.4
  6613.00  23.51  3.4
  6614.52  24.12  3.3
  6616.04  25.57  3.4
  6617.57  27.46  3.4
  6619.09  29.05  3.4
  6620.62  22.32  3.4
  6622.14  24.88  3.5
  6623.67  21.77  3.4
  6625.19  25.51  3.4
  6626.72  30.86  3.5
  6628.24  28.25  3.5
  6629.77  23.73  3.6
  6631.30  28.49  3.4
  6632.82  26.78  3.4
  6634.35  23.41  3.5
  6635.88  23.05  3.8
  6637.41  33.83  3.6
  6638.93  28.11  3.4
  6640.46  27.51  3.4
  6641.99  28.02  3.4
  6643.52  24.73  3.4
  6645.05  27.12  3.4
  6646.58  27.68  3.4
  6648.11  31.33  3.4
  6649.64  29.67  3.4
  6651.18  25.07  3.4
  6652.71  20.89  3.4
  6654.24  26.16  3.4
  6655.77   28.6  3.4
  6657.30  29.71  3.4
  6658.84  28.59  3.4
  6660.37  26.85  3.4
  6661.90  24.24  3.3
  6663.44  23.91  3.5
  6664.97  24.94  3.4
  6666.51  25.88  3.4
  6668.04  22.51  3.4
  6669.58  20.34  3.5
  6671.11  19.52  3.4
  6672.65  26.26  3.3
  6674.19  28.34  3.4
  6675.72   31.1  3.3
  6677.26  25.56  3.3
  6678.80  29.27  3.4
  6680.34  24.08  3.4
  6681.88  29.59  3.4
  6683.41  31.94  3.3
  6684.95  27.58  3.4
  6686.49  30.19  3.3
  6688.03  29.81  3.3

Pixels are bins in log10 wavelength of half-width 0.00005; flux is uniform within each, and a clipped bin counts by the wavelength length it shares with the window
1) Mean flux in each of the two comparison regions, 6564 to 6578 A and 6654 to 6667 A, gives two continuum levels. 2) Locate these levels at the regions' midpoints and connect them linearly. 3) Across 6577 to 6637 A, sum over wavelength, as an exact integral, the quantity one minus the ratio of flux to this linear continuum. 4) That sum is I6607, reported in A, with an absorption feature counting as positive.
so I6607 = 3.1 A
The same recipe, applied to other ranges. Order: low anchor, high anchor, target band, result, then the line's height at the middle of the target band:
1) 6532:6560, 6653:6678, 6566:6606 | -3.62 A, 24.9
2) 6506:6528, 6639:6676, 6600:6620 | -0.37 A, 25.9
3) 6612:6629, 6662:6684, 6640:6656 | -0.68 A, 25.8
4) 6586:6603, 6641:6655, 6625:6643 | -0.15 A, 27.1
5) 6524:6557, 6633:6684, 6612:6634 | -0.01 A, 25.8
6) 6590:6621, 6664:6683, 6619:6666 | -0.54 A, 26.3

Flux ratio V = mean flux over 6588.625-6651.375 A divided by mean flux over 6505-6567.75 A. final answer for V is 1.07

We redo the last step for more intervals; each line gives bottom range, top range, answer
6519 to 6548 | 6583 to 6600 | 1.15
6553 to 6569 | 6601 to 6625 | 0.94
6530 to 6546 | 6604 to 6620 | 1.10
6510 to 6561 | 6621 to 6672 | 1.04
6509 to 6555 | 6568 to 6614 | 1.09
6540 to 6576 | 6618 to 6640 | 1.01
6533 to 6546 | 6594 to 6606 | 1.23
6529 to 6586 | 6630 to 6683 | 1.04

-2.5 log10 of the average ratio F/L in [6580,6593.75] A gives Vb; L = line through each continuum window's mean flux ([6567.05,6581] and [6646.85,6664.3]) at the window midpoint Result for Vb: 0.04 mag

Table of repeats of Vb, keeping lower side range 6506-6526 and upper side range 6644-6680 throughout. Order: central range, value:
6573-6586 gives 0.00 mag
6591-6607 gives -0.08 mag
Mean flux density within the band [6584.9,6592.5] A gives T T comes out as 25.6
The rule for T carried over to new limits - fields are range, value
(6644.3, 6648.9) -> 28.7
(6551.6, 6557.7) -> 26.3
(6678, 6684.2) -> 28.7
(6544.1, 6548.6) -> 23.3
